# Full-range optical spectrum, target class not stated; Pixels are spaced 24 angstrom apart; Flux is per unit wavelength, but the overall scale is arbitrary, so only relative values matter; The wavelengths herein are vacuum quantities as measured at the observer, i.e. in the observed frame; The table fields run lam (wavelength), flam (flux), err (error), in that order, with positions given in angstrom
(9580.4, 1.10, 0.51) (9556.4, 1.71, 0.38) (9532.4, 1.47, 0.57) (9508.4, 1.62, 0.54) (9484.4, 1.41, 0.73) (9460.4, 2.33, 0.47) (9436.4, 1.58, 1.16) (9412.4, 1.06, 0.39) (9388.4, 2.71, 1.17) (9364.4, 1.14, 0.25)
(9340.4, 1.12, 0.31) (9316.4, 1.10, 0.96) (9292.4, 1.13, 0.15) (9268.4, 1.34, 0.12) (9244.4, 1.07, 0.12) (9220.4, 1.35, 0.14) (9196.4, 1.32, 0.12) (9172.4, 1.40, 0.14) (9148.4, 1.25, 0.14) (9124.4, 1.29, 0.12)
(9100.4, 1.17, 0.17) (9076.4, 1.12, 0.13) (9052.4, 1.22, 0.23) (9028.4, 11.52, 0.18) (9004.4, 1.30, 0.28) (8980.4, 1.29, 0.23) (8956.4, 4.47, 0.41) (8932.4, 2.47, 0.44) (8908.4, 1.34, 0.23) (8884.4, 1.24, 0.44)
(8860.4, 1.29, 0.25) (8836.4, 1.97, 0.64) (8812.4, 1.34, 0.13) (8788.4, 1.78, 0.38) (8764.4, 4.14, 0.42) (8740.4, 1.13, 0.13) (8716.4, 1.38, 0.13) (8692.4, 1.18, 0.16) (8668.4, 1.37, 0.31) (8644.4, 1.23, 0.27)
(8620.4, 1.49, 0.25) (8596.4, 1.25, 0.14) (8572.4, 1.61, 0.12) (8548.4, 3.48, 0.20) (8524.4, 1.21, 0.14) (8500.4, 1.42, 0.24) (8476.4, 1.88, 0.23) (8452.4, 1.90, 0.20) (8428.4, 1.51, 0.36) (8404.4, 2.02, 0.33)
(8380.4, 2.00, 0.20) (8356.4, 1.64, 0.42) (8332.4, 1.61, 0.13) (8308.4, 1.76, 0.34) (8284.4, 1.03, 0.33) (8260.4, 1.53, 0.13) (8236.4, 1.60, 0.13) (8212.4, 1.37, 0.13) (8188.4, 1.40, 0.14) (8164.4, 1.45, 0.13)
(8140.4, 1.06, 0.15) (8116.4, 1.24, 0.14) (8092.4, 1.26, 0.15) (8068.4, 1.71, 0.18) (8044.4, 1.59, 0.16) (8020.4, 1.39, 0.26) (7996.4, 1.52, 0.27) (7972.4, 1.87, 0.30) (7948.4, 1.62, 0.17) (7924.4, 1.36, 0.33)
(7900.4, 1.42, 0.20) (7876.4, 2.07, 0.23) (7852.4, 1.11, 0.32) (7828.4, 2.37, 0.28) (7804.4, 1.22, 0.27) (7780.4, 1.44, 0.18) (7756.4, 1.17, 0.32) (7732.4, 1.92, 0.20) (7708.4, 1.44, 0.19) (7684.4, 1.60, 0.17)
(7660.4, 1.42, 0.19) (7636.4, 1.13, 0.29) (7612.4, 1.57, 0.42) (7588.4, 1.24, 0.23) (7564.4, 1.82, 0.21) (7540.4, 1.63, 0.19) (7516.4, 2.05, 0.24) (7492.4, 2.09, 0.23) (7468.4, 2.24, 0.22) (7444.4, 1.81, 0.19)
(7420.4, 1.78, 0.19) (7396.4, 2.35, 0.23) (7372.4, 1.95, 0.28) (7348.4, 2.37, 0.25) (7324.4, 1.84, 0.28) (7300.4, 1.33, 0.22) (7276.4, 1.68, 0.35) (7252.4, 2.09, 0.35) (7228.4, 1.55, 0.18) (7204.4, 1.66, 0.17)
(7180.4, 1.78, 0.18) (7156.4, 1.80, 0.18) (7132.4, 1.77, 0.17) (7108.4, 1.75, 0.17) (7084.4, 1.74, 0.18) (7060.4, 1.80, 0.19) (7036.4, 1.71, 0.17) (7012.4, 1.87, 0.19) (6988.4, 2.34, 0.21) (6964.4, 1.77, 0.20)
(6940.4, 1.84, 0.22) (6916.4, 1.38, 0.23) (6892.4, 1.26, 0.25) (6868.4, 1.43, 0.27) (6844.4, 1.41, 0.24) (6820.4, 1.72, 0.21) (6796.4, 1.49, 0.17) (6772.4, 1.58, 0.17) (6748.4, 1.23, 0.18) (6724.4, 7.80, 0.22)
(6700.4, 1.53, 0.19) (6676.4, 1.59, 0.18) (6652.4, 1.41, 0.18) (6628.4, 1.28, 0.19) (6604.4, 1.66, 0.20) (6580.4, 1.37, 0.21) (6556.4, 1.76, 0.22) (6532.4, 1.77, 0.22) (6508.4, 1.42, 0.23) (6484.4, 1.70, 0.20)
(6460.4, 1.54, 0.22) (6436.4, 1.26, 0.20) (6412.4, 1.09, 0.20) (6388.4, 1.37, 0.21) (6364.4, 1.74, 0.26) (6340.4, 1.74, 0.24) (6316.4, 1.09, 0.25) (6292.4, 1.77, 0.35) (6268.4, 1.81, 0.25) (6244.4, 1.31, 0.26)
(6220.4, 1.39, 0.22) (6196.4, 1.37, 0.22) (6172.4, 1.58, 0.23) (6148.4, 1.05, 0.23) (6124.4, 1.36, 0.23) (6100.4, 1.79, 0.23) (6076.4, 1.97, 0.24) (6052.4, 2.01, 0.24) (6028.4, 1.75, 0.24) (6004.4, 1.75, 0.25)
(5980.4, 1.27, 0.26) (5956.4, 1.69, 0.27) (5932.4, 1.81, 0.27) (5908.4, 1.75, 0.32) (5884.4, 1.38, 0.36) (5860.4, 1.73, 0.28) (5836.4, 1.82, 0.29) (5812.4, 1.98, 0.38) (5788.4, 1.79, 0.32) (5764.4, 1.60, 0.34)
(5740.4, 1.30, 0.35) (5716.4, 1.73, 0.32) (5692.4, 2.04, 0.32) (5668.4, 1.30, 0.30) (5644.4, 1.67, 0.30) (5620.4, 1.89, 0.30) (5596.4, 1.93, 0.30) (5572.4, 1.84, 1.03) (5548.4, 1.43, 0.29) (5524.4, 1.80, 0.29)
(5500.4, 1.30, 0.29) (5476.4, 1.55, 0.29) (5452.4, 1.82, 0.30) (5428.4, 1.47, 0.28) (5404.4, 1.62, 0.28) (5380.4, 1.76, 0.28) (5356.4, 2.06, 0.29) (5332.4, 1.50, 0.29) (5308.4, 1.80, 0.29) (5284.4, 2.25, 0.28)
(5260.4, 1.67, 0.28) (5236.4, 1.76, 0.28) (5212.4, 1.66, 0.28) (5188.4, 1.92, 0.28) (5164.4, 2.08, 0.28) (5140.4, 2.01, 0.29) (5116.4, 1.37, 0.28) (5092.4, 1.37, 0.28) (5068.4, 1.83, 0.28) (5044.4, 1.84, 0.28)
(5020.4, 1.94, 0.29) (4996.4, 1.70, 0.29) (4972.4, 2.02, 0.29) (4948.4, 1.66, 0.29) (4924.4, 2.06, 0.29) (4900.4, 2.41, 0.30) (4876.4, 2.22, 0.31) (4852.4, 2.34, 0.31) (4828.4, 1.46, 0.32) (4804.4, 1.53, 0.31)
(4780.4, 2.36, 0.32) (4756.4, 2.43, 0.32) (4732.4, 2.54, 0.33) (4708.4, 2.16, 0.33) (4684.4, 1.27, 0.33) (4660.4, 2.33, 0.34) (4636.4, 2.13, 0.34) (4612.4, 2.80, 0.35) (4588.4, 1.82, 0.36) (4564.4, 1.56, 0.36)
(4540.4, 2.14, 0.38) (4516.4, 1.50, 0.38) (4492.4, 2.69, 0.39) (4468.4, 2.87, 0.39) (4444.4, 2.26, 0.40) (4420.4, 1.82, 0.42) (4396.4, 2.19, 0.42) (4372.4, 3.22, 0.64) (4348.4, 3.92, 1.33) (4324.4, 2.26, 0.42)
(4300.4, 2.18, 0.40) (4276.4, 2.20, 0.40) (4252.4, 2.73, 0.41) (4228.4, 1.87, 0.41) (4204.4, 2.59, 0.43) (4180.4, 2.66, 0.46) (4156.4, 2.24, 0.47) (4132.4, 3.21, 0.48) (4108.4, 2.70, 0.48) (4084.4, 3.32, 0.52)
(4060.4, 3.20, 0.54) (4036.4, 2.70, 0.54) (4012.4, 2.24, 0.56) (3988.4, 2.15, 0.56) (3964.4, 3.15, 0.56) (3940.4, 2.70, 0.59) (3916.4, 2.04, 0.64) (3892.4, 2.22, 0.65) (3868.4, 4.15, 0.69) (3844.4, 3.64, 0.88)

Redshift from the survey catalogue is 0.804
